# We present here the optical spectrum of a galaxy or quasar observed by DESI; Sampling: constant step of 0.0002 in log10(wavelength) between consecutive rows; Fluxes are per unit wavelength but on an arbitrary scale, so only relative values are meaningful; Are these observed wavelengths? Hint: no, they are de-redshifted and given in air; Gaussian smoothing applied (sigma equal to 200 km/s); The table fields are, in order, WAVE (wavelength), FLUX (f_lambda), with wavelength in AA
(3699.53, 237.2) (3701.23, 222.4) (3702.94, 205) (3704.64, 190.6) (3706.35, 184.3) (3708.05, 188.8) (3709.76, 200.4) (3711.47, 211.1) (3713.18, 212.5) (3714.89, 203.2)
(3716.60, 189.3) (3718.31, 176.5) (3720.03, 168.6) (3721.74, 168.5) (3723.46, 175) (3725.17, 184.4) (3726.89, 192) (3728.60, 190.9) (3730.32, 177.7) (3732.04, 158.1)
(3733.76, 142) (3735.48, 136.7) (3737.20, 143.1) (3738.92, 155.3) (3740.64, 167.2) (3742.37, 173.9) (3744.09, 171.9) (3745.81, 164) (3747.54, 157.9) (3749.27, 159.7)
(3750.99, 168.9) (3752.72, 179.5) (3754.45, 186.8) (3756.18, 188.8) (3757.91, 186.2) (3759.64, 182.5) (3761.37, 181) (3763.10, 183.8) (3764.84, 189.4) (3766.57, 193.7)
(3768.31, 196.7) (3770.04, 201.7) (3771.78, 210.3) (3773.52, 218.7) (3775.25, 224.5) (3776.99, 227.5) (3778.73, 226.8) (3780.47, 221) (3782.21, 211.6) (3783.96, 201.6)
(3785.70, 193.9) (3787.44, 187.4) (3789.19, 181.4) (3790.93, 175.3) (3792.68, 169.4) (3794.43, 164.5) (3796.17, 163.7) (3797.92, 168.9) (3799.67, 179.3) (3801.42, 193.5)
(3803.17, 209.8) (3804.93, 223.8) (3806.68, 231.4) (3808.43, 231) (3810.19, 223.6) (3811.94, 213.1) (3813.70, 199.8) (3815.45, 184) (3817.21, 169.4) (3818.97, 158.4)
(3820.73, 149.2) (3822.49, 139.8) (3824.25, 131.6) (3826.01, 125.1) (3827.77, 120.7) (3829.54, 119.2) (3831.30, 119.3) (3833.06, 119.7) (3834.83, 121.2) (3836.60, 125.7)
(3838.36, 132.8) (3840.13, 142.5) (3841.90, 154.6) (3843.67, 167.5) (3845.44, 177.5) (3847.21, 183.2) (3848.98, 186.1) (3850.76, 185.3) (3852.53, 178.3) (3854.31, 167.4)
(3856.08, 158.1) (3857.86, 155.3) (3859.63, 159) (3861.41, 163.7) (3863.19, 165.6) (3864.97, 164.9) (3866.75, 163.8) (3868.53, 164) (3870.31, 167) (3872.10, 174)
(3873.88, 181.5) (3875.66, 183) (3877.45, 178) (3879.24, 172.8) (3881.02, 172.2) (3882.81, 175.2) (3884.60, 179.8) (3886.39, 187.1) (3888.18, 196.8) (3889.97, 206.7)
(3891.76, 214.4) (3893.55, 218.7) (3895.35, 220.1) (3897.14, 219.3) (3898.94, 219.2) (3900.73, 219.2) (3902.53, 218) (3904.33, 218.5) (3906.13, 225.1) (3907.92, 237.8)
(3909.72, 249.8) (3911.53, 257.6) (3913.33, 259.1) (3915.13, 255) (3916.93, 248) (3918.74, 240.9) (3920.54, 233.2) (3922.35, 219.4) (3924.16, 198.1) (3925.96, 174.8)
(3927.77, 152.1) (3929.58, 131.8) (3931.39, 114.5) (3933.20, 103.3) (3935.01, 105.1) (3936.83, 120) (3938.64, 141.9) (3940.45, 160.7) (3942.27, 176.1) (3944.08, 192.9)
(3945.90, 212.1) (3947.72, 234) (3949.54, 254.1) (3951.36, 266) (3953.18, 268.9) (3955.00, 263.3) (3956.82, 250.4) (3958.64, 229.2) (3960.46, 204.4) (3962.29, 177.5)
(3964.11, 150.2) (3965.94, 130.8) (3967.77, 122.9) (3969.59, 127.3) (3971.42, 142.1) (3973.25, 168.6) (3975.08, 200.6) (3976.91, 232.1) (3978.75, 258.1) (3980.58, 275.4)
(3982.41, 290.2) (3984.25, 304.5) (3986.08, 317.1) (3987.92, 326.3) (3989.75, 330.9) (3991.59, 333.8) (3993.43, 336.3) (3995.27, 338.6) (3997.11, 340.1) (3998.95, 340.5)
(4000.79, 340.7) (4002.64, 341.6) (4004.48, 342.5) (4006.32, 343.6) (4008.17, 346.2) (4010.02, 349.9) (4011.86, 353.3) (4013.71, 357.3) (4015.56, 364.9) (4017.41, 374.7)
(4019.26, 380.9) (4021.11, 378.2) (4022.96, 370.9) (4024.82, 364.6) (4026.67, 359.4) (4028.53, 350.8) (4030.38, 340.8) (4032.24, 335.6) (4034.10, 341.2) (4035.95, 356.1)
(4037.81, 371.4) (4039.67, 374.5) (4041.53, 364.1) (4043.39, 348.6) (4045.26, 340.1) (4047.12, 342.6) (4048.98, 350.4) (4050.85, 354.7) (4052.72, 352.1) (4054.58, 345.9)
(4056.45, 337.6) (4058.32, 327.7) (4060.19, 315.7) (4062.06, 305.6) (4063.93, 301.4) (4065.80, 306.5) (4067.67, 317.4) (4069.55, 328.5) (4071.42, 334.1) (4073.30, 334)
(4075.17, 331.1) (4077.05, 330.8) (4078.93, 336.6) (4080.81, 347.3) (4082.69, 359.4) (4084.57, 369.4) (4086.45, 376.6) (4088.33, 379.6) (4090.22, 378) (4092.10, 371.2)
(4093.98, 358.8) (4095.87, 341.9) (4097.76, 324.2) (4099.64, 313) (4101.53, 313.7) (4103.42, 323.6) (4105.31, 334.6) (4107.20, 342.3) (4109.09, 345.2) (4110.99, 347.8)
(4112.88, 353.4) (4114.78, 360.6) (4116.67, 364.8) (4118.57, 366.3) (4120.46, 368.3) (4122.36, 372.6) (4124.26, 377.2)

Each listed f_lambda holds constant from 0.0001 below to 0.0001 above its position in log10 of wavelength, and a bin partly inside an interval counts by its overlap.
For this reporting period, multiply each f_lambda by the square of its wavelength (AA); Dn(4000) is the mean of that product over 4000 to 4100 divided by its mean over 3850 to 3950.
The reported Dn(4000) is 1.97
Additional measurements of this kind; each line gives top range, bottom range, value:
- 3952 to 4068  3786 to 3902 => 1.91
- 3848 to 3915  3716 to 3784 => 1.14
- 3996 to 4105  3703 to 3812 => 2.14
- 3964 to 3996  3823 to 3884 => 1.66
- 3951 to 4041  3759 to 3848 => 1.85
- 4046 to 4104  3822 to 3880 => 2.43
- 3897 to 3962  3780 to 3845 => 1.29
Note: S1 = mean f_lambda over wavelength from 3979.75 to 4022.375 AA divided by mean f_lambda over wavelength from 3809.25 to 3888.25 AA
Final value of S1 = 2.1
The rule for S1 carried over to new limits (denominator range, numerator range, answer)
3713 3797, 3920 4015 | 1.31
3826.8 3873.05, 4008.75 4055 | 2.30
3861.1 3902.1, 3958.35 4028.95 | 1.56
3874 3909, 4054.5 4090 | 1.66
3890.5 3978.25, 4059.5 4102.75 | 1.69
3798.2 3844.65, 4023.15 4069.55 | 2.07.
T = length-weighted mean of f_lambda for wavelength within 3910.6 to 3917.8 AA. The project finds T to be 255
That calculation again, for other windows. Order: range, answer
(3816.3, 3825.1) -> 150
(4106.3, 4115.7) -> 350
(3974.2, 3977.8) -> 216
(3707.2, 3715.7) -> 203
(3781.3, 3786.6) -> 202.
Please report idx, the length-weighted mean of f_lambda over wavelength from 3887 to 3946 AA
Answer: 198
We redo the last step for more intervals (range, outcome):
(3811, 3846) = 148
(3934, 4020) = 260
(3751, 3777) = 195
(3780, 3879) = 171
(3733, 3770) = 173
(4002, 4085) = 346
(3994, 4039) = 354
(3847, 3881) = 171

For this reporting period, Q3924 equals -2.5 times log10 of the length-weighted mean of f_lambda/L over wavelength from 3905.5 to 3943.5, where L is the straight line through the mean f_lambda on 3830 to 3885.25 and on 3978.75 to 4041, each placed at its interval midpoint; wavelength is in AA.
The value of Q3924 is 0.243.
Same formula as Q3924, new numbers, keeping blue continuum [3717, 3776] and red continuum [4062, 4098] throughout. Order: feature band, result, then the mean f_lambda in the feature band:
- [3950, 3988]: 0.28 mag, 222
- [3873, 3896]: 0.28 mag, 191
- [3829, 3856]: 0.43 mag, 153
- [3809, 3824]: 0.19 mag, 179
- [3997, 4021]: -0.15 mag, 353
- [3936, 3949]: 0.47 mag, 179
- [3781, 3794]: 0.05 mag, 189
